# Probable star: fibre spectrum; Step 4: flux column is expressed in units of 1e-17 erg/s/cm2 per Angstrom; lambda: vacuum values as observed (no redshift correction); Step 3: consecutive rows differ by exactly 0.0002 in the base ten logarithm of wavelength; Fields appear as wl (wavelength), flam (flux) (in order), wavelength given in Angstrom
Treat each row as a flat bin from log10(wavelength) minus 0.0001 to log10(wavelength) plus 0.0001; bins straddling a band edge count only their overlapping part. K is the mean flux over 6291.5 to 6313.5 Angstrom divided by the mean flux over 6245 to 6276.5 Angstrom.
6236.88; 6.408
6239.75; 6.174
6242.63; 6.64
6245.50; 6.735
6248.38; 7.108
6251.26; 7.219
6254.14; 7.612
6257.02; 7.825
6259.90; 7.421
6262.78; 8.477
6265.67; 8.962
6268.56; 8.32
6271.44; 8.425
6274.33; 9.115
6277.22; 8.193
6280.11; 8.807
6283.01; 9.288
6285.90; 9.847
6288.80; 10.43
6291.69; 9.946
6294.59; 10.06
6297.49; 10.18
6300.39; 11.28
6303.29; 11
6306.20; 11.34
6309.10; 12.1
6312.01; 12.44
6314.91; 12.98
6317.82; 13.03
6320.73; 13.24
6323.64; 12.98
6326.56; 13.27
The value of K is 1.4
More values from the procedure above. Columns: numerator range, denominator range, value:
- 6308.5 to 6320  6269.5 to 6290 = 1.39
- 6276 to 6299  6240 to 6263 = 1.32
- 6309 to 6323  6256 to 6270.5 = 1.56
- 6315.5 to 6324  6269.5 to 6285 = 1.49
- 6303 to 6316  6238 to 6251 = 1.79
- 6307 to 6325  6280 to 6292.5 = 1.31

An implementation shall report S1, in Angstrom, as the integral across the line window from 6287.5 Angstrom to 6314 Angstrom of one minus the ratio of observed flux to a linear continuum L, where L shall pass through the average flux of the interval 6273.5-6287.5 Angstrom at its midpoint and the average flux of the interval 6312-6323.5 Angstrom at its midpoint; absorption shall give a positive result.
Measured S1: 0.4 Angstrom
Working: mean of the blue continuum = 9.06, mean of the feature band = 11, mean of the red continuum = 13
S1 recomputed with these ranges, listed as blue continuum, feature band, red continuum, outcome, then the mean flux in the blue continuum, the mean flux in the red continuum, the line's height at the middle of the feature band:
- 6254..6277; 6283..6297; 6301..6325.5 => 0.5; 8.3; 12.4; 10.4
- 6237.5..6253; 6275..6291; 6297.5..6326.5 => 0.9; 6.77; 12.2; 9.85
